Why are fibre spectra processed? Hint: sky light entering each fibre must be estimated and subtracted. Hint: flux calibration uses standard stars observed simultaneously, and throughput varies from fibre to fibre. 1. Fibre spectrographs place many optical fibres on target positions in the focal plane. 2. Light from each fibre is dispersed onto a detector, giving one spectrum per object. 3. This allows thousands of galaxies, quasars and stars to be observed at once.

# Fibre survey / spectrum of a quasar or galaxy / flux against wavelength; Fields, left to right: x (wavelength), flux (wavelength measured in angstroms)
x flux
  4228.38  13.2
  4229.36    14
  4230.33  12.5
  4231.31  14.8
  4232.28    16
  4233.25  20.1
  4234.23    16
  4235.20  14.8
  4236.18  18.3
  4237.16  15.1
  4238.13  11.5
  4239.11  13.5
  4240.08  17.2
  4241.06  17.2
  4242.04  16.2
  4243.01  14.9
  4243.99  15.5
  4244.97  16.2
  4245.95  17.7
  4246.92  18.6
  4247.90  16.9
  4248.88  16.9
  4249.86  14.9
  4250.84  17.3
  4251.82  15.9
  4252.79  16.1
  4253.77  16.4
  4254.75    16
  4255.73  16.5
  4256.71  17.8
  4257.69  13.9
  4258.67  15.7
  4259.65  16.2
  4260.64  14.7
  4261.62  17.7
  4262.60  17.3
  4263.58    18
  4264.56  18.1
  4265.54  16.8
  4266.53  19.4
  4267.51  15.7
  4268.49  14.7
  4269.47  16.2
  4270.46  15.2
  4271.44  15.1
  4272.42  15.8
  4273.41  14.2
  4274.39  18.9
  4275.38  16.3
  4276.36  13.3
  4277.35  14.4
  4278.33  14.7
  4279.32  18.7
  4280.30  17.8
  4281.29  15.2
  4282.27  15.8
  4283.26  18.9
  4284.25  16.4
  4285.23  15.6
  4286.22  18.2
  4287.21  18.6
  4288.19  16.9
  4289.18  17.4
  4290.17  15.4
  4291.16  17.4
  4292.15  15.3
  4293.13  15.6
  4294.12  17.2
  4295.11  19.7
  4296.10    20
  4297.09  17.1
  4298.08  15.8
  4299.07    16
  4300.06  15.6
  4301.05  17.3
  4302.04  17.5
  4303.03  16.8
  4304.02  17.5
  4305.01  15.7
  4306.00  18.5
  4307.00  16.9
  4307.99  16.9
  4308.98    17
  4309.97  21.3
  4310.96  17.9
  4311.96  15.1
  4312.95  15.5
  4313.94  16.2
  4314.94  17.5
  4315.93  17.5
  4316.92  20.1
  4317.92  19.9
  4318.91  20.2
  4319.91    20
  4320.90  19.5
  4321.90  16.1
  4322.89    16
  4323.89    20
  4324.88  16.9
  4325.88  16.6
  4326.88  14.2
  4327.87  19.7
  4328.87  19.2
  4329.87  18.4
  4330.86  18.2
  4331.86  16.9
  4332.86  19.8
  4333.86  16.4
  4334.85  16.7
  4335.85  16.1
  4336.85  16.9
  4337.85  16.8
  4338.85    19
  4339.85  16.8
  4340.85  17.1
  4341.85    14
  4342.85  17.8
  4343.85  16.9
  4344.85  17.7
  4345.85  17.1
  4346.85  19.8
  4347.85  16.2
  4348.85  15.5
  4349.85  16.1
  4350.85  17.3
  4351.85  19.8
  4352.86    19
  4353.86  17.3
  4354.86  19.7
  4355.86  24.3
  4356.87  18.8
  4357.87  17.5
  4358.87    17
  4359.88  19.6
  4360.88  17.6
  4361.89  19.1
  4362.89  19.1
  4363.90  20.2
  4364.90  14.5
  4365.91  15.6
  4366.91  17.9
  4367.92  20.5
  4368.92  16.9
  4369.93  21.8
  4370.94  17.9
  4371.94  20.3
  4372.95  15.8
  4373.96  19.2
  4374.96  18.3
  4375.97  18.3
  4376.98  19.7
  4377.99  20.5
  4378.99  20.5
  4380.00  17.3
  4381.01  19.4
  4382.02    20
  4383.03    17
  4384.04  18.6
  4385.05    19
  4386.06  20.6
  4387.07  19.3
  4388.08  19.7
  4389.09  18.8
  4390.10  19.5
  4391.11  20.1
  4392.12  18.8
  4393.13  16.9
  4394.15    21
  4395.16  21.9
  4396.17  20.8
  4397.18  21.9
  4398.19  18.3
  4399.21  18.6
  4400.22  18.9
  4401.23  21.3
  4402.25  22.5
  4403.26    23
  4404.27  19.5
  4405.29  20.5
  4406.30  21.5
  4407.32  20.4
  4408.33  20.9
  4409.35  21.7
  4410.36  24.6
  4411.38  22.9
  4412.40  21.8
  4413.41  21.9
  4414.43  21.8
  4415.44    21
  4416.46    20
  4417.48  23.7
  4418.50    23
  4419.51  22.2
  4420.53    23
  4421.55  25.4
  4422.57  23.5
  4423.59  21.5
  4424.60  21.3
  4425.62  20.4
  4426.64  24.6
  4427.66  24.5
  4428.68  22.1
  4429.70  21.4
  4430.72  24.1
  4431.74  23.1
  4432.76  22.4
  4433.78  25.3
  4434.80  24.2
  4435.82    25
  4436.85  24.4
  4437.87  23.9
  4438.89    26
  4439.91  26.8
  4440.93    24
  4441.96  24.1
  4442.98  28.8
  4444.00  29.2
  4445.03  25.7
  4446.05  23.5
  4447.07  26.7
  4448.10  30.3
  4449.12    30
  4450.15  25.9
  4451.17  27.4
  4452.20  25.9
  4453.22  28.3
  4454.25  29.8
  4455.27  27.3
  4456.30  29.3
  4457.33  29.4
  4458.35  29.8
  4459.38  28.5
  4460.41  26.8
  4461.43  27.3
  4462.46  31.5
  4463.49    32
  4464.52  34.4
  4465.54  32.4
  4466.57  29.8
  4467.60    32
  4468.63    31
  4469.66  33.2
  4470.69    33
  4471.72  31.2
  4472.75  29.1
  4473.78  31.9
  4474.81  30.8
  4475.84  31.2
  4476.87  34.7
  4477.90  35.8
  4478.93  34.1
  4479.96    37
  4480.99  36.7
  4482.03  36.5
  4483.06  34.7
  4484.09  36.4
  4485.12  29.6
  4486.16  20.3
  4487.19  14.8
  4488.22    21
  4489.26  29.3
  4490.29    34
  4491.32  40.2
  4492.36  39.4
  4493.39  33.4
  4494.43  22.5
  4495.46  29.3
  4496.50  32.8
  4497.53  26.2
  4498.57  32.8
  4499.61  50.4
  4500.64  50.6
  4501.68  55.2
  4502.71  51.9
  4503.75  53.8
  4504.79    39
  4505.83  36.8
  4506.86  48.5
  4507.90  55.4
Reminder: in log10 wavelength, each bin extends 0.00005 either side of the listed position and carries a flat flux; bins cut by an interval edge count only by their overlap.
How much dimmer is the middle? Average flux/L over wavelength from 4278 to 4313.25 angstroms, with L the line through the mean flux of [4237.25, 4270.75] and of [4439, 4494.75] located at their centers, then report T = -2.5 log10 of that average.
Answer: 0.11 mag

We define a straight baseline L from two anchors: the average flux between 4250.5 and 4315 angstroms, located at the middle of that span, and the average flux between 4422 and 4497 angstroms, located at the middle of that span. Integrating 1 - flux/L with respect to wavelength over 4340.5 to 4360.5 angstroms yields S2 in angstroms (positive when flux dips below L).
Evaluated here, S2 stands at 3.1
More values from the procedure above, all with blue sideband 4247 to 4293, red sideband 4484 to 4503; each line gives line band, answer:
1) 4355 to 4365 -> 1.9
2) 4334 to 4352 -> 4.2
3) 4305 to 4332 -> 3.2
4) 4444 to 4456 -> 1.2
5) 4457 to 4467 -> 0.4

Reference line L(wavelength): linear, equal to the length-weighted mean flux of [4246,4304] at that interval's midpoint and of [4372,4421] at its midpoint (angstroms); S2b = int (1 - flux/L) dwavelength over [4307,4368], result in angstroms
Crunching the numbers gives 2.3 angstroms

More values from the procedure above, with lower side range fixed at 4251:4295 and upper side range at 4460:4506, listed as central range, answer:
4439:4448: 1.3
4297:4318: 2.3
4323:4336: 2.2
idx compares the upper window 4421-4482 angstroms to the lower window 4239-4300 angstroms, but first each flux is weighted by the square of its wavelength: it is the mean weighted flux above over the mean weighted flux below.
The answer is 1.85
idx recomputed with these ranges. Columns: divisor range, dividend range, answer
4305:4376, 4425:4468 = 1.57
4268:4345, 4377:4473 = 1.49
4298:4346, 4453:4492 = 1.90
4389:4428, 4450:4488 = 1.46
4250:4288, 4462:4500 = 2.15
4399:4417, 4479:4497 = 1.51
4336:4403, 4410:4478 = 1.48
